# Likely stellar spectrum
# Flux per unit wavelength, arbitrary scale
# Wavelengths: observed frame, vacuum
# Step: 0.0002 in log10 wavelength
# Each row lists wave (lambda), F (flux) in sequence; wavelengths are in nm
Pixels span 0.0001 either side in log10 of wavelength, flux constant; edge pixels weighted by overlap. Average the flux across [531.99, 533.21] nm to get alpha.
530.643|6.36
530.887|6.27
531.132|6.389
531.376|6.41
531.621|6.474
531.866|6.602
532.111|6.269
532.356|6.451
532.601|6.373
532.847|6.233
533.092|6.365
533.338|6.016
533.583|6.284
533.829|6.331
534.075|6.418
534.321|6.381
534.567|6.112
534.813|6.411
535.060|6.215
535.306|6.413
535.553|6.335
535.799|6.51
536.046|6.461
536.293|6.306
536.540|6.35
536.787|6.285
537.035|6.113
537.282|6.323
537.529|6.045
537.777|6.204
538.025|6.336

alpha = 6.34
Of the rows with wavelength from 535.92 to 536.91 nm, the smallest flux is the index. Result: 6.285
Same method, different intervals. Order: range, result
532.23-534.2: 6.016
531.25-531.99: 6.41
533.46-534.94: 6.112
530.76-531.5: 6.27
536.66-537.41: 6.113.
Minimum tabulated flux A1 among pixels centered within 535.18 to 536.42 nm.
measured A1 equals 6.306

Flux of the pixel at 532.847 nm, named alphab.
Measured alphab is 6.233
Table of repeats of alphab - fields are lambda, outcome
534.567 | 6.112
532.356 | 6.451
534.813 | 6.411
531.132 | 6.389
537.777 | 6.204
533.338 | 6.016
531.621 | 6.474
